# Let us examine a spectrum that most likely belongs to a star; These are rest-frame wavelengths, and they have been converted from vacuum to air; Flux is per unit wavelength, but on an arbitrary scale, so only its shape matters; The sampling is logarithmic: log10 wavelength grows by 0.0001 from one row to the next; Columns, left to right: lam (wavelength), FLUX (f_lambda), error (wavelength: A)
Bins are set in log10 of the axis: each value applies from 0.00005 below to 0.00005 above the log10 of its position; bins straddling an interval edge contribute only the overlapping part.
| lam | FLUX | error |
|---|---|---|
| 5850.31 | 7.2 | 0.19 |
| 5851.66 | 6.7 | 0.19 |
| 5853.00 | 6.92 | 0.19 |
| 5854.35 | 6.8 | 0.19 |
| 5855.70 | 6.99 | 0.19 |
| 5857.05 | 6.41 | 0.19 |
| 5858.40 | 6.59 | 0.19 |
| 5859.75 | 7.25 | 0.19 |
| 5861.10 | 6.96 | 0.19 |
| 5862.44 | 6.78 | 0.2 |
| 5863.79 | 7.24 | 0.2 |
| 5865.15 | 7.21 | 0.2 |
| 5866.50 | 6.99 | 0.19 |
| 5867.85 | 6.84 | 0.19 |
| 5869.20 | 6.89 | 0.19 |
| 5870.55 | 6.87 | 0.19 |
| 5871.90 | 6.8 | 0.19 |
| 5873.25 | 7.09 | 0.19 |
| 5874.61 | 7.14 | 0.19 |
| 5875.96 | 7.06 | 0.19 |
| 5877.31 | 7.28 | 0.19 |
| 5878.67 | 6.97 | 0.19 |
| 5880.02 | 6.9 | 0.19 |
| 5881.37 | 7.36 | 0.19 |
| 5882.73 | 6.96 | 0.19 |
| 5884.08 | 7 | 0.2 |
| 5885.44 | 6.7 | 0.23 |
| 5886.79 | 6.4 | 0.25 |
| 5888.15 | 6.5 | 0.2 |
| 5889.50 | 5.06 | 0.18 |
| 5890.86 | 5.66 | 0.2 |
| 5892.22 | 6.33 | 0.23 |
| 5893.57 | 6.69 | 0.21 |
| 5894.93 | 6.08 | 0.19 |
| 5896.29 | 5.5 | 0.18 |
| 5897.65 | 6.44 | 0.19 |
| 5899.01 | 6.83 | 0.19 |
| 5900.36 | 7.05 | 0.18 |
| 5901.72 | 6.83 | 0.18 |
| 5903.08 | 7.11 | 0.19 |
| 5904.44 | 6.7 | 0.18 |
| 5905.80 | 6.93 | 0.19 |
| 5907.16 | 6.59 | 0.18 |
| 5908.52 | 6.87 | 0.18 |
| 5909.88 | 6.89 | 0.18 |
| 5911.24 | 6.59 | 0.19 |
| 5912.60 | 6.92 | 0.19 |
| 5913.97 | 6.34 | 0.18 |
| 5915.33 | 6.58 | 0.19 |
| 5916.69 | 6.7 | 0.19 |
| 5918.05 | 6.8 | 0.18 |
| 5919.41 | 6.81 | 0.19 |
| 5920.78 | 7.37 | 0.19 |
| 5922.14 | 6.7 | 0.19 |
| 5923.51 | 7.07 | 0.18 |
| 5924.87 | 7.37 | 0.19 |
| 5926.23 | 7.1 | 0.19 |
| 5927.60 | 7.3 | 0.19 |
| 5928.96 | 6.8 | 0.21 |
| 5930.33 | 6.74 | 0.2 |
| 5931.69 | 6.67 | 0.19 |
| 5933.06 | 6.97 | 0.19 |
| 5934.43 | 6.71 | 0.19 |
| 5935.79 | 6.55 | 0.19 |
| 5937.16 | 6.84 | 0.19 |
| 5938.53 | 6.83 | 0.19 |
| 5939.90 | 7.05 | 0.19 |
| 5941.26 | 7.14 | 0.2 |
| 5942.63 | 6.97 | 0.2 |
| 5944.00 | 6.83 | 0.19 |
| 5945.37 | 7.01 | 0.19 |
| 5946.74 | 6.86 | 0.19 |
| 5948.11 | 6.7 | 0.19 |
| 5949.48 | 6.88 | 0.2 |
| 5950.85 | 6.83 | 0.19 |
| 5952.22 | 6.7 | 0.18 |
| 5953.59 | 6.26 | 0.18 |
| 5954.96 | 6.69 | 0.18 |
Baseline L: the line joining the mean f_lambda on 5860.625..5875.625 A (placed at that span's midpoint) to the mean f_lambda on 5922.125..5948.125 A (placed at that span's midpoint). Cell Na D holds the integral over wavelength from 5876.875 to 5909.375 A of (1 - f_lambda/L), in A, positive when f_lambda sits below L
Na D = 1.64 A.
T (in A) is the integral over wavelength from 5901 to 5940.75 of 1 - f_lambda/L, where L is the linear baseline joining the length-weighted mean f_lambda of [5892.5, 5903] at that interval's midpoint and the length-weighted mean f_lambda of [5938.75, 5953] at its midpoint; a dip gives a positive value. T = -0.9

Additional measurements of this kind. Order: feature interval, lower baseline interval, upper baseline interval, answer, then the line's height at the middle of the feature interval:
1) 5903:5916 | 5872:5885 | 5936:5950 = 0.5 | 6.98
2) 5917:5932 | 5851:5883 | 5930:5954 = -0.3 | 6.85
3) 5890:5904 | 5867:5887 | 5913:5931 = 1.0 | 6.94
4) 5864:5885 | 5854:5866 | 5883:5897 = -1.4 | 6.58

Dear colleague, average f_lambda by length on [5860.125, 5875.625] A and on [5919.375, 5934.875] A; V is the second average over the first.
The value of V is 1.0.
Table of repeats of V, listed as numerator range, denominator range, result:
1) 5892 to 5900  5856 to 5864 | 0.92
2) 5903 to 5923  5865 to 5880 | 0.97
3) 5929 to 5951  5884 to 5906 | 1.06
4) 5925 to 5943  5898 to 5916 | 1.02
